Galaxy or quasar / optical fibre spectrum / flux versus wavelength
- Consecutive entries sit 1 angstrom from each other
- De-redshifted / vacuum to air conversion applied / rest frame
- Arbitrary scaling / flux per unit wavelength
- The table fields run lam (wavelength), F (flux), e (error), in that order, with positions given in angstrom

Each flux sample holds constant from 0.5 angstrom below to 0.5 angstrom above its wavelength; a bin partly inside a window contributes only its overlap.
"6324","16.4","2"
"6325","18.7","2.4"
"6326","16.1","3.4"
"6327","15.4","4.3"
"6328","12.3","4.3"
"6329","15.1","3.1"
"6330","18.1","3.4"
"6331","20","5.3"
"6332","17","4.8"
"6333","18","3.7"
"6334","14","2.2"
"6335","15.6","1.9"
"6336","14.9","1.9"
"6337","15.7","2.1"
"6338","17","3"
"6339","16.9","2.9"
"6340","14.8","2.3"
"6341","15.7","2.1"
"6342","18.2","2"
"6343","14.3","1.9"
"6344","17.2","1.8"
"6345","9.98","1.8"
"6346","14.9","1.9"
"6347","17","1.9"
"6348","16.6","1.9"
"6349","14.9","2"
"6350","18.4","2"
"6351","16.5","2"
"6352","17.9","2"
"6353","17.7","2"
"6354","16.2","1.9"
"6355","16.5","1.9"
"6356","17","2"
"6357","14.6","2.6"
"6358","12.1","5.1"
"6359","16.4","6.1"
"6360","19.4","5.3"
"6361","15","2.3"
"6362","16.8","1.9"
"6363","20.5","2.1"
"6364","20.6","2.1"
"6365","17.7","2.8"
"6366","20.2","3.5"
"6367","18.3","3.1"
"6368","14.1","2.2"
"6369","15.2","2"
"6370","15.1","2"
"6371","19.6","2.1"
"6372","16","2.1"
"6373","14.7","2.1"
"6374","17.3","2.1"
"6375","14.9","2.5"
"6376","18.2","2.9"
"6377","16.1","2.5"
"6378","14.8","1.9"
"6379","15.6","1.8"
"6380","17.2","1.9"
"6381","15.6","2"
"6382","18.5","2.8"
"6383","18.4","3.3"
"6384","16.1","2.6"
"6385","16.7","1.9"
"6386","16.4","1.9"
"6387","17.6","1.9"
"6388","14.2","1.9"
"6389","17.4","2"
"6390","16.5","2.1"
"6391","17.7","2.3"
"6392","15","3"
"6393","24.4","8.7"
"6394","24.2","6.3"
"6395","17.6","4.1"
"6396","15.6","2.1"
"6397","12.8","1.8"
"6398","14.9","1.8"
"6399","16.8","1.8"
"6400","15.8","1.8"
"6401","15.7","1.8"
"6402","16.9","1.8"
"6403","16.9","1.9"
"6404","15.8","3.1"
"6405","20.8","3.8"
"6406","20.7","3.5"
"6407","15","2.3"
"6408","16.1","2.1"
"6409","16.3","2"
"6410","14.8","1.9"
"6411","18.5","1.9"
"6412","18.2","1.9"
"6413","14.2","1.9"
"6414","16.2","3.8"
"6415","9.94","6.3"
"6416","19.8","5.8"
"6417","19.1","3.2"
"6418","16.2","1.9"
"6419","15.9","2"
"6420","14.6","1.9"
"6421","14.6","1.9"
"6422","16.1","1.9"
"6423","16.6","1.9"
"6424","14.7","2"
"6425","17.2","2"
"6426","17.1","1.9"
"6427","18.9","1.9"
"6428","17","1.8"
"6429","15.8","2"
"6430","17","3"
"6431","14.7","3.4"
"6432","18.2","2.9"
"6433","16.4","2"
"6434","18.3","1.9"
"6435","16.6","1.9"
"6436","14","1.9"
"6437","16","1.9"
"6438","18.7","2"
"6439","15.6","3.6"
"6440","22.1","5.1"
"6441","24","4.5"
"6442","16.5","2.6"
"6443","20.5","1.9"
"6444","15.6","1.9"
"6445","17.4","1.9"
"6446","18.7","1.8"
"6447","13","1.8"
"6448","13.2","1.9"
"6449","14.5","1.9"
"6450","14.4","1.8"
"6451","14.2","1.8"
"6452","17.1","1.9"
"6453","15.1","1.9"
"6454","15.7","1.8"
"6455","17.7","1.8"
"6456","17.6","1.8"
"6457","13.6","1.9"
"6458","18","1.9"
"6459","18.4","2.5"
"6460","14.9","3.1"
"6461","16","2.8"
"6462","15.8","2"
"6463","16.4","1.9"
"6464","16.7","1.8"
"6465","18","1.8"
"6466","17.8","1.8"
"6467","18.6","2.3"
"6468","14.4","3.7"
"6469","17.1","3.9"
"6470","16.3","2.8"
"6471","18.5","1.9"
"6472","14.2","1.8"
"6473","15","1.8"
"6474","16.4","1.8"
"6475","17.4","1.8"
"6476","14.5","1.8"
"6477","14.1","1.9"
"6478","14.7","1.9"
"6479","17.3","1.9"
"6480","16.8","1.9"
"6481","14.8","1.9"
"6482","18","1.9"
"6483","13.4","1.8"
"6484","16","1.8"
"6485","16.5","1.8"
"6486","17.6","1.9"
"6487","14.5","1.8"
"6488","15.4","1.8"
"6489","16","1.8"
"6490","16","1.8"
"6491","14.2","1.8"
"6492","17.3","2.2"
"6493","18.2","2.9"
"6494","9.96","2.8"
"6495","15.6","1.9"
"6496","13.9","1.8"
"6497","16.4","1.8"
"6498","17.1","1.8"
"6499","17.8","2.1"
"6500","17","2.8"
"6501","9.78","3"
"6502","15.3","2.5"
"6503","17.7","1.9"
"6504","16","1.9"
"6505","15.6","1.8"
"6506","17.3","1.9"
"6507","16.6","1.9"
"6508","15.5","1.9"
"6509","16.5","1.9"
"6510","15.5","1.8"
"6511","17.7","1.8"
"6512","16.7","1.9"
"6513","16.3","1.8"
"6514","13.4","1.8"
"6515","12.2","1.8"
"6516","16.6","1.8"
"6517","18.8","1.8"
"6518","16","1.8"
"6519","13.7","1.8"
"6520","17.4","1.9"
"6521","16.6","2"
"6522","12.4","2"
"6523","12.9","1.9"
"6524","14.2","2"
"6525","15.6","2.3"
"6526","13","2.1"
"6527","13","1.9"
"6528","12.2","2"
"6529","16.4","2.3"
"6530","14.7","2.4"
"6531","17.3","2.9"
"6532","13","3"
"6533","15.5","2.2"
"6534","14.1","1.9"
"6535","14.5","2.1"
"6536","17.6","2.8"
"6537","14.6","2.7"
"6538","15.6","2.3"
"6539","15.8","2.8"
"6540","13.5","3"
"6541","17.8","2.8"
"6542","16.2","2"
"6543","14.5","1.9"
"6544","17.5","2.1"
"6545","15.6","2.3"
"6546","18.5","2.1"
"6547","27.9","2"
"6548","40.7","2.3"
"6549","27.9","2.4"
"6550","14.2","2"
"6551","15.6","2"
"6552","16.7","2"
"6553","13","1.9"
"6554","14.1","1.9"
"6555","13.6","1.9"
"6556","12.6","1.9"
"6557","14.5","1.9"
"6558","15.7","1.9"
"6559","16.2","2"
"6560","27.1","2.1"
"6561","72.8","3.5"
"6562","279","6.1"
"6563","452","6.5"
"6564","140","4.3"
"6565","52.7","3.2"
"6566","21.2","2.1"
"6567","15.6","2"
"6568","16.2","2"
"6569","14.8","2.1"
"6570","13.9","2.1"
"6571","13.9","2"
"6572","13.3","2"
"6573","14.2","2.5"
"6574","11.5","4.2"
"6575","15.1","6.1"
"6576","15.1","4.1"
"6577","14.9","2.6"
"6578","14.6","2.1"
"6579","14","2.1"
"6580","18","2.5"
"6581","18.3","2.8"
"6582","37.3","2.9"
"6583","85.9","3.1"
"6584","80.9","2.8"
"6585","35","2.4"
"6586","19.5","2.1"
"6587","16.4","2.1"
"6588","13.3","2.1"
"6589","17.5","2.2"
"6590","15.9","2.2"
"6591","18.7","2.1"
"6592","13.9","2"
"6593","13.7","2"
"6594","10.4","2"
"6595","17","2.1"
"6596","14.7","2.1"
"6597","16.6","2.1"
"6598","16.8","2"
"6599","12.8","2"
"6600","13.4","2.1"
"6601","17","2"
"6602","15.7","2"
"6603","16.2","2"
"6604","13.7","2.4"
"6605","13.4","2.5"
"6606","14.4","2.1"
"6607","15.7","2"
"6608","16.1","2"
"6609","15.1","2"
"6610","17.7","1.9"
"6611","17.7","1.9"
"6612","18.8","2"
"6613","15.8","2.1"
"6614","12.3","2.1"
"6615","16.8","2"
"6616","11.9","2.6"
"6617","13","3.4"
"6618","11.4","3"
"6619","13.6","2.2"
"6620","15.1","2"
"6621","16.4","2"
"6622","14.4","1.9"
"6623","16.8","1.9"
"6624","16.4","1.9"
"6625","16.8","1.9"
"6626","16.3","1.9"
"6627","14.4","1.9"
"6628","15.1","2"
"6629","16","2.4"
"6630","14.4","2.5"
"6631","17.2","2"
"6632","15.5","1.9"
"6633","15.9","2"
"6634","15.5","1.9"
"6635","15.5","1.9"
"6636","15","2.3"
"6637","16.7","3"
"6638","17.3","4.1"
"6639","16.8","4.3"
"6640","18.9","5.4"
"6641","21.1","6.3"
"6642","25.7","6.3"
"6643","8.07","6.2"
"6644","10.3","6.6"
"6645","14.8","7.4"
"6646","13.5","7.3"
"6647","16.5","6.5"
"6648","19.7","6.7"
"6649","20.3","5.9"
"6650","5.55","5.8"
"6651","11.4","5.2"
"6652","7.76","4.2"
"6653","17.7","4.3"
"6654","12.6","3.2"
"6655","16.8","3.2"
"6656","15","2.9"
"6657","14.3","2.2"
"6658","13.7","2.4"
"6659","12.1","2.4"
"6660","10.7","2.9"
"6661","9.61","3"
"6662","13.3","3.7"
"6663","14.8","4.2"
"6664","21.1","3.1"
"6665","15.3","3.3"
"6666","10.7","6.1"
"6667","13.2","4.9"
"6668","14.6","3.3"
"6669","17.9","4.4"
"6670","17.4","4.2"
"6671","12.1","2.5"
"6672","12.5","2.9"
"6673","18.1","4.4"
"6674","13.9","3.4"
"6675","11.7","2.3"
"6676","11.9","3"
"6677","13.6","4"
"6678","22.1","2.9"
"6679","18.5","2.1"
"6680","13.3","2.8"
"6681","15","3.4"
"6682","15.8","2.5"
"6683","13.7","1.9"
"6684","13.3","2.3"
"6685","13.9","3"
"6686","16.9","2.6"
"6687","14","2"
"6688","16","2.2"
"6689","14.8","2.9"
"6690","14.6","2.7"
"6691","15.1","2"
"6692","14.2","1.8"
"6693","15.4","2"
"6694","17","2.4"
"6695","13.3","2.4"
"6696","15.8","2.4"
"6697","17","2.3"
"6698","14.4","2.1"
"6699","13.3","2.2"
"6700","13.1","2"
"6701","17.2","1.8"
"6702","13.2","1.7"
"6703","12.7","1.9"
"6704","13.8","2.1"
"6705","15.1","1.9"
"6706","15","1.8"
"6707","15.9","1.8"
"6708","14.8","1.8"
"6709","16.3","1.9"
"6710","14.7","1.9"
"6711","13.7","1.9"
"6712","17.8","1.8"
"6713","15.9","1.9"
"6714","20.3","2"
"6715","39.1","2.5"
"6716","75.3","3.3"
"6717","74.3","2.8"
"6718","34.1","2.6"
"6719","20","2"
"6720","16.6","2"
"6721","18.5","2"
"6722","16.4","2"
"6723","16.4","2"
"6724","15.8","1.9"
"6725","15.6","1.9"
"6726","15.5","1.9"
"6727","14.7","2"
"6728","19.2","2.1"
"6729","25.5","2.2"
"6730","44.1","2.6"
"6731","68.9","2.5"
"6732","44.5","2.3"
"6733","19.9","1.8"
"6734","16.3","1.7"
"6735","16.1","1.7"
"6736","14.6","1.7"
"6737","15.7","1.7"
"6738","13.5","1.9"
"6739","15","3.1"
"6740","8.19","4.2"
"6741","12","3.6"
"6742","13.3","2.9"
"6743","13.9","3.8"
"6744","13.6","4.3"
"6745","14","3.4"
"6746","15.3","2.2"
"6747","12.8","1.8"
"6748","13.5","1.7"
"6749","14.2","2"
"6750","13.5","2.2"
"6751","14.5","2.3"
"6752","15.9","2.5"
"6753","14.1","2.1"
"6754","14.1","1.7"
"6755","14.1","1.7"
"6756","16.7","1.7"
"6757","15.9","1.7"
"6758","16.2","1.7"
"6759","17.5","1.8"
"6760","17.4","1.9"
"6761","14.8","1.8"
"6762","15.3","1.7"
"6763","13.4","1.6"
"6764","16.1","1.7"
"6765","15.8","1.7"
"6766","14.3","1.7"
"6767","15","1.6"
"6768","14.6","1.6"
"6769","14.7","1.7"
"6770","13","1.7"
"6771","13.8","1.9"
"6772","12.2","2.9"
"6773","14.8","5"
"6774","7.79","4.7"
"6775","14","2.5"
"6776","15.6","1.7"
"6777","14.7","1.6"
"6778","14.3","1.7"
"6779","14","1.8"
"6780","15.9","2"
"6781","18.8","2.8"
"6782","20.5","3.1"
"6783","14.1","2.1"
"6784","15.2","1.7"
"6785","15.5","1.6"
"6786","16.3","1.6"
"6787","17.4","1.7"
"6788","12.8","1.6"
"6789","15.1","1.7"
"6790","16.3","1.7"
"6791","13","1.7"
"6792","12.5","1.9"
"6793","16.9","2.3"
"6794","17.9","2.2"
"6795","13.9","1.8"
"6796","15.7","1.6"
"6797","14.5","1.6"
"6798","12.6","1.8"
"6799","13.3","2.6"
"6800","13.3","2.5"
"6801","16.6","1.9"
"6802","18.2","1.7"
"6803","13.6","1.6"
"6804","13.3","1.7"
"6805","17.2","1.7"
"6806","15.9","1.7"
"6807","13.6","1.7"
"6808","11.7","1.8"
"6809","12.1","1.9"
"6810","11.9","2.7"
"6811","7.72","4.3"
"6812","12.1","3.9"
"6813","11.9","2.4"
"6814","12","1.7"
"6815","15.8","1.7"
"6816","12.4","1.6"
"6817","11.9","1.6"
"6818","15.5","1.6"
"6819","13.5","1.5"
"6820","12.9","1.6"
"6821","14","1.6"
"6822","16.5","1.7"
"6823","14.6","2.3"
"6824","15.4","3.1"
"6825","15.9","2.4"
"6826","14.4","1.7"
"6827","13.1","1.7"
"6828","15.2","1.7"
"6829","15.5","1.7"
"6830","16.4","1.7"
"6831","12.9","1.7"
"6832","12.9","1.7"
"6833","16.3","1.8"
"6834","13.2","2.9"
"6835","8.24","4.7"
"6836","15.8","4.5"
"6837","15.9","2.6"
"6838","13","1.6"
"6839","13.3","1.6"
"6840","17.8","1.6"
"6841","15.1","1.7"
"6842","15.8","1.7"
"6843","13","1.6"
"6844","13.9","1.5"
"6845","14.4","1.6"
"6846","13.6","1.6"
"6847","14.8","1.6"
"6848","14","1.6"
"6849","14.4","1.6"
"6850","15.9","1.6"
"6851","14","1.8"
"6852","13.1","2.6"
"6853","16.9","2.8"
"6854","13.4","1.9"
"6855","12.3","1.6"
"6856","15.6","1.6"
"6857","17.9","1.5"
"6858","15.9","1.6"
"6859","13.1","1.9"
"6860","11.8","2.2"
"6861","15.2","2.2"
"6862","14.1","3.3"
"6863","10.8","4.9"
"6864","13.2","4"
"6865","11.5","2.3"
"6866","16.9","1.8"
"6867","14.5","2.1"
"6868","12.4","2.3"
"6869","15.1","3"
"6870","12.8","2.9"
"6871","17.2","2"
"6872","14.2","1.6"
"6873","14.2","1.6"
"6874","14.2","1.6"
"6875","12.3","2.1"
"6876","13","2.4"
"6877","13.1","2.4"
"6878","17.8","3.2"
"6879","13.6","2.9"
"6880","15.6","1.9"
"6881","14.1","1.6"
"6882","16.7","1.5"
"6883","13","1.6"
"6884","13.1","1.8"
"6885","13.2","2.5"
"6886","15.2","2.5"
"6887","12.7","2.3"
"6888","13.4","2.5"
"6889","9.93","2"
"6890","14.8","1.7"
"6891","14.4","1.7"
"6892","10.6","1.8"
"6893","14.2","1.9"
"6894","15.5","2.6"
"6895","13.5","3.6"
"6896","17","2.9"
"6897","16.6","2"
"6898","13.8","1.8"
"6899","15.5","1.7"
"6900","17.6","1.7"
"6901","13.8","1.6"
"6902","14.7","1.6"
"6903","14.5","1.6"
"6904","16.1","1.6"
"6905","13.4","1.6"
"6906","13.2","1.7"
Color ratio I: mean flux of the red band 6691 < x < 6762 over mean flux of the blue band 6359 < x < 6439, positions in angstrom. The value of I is 1.14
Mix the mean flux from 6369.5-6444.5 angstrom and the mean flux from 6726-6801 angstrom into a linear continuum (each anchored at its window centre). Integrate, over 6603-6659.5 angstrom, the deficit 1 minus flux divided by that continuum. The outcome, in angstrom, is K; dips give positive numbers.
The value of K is 4.8 angstrom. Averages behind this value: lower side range 16.9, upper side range 16.5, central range 15.2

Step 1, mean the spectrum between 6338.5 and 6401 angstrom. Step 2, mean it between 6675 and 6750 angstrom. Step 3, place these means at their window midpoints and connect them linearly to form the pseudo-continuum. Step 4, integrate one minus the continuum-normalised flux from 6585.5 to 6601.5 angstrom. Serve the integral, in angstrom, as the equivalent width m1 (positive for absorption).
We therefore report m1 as 2.36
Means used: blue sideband 16.7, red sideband 19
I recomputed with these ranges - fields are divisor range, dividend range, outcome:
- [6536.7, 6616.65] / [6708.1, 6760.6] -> 0.70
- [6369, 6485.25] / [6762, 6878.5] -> 0.86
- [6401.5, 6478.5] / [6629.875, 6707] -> 0.90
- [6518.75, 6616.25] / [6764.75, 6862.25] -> 0.53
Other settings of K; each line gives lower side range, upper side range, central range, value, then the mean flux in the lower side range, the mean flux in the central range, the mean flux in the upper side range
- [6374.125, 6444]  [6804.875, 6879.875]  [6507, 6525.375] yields 0.8 angstrom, 16.9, 15.5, 14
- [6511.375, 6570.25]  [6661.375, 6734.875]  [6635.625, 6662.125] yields 9.8 angstrom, 31.9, 14.7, 19.3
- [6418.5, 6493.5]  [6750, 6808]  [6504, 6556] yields -0.7 angstrom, 16.4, 16.3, 14.9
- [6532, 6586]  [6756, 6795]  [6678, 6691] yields 4.8 angstrom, 36.8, 15.3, 15.1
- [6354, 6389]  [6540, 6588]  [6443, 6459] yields 6.2 angstrom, 16.7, 16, 39.6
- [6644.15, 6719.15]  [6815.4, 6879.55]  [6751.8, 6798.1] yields 1.2 angstrom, 16.9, 15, 14.2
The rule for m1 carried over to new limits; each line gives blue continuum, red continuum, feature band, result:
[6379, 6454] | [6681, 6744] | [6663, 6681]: 3.90 angstrom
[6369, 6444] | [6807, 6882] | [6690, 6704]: 0.26 angstrom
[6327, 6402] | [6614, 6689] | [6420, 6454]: -0.98 angstrom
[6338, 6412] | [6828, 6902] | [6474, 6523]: 1.29 angstrom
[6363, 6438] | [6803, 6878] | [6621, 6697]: 0.54 angstrom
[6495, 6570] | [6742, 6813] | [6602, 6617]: 5.47 angstrom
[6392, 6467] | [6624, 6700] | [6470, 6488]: 0.57 angstrom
